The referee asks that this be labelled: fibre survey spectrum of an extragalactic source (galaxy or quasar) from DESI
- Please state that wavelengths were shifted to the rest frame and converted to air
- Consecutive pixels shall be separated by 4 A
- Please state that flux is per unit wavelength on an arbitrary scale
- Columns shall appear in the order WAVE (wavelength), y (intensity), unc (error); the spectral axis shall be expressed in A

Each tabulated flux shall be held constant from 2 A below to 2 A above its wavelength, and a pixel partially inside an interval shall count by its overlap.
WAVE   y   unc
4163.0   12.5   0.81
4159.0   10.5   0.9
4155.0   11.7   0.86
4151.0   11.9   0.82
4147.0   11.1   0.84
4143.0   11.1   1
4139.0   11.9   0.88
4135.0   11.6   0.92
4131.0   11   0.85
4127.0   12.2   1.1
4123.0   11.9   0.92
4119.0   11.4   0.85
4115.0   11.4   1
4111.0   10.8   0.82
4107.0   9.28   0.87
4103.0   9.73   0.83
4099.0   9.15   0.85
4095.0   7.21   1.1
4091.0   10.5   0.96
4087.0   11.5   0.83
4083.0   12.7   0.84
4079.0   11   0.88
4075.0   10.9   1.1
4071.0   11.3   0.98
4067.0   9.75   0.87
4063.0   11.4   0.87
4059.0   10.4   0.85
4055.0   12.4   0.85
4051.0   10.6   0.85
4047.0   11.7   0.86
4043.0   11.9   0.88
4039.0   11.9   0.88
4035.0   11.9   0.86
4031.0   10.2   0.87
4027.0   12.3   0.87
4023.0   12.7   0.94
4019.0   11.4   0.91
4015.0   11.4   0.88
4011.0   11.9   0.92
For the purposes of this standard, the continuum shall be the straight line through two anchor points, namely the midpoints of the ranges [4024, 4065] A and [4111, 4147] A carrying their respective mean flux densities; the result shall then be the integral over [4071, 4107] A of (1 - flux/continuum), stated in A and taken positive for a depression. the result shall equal 3.7 A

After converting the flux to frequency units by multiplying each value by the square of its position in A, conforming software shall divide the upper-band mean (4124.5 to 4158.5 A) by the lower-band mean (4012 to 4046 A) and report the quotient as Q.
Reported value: 1.04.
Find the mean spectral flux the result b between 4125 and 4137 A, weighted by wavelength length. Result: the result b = 11.6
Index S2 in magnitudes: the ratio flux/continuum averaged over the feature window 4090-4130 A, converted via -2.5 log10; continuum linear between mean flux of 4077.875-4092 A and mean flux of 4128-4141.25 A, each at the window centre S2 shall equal 0.12 mag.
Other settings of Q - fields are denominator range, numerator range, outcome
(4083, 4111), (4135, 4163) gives 1.19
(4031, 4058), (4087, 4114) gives 0.86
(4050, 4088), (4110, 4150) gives 1.05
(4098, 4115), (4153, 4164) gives 1.18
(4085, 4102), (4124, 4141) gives 1.24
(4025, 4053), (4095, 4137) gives 0.96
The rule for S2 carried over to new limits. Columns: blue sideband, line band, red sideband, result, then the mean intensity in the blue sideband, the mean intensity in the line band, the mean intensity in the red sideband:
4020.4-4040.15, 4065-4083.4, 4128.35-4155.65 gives 0.06 mag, 11.8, 11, 11.5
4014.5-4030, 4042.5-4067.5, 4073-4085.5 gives 0.05 mag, 11.9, 11.2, 11.5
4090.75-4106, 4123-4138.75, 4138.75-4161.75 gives -0.12 mag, 9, 11.7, 11.4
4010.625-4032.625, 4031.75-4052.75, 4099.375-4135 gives 0.00 mag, 11.7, 11.5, 10.9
